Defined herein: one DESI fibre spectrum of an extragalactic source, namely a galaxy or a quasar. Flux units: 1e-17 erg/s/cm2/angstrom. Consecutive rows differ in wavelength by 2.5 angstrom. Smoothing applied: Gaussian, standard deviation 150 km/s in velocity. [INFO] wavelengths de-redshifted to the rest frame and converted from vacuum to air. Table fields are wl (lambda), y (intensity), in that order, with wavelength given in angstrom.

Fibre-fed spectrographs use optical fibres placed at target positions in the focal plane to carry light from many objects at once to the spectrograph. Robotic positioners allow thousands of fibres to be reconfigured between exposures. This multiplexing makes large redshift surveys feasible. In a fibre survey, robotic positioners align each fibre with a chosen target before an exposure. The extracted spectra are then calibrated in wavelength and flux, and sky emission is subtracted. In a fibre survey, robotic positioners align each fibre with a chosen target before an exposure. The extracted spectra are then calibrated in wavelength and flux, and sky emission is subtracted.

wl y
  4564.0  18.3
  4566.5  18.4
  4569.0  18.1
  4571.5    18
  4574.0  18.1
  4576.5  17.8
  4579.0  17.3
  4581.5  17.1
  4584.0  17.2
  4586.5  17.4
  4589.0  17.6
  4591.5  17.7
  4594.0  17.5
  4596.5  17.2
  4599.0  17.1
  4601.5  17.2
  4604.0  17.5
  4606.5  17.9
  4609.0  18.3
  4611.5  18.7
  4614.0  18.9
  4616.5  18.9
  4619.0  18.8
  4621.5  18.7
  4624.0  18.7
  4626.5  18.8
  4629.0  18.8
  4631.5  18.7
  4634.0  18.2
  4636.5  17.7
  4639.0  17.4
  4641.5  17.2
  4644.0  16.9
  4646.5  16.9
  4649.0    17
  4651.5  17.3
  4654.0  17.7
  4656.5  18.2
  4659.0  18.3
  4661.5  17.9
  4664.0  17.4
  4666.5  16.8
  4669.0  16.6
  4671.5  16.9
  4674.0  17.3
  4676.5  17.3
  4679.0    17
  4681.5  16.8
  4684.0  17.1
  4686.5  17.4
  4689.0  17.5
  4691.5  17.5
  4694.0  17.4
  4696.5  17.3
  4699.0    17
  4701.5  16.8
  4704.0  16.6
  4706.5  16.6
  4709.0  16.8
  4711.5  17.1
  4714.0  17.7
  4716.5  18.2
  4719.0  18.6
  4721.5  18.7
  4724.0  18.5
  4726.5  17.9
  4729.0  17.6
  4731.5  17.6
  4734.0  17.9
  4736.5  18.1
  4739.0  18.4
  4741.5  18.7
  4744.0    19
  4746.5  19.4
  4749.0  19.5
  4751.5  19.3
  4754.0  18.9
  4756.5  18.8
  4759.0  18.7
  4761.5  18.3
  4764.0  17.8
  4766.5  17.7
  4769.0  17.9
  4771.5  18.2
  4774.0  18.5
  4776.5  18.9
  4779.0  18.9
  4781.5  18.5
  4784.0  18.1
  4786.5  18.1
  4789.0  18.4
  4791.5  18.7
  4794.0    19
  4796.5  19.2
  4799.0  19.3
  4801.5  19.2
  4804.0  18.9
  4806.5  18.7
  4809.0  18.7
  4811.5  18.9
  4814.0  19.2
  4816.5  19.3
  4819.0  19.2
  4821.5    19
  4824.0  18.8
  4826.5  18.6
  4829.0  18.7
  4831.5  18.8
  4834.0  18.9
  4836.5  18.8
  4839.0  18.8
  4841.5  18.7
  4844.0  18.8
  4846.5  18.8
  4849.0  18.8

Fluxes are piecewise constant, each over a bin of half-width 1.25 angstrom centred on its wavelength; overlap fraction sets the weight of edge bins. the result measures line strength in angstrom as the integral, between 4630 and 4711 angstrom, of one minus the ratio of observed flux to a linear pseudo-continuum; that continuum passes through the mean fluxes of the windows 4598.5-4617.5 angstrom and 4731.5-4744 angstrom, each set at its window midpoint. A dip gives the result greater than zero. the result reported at 3.92 angstrom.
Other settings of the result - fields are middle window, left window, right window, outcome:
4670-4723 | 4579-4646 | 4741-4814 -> 2.9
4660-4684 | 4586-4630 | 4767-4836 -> 1.6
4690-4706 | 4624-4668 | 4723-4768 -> 0.9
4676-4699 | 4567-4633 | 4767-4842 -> 1.4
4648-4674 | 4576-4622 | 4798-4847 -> 1.0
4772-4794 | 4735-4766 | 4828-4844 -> 0.2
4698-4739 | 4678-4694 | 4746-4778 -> 0.4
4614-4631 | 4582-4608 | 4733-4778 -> -1.1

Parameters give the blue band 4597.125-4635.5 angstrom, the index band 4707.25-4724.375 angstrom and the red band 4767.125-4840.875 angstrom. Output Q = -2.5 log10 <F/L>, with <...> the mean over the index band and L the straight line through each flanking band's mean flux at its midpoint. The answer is 0.04 mag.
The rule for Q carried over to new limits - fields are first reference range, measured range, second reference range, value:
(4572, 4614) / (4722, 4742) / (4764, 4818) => 0.02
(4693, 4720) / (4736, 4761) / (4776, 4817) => -0.05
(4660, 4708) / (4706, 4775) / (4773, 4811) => -0.02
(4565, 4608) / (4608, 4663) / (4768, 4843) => -0.01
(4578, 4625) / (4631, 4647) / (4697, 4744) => 0.02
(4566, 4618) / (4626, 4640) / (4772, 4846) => -0.02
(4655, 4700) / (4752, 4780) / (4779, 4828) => 0.00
